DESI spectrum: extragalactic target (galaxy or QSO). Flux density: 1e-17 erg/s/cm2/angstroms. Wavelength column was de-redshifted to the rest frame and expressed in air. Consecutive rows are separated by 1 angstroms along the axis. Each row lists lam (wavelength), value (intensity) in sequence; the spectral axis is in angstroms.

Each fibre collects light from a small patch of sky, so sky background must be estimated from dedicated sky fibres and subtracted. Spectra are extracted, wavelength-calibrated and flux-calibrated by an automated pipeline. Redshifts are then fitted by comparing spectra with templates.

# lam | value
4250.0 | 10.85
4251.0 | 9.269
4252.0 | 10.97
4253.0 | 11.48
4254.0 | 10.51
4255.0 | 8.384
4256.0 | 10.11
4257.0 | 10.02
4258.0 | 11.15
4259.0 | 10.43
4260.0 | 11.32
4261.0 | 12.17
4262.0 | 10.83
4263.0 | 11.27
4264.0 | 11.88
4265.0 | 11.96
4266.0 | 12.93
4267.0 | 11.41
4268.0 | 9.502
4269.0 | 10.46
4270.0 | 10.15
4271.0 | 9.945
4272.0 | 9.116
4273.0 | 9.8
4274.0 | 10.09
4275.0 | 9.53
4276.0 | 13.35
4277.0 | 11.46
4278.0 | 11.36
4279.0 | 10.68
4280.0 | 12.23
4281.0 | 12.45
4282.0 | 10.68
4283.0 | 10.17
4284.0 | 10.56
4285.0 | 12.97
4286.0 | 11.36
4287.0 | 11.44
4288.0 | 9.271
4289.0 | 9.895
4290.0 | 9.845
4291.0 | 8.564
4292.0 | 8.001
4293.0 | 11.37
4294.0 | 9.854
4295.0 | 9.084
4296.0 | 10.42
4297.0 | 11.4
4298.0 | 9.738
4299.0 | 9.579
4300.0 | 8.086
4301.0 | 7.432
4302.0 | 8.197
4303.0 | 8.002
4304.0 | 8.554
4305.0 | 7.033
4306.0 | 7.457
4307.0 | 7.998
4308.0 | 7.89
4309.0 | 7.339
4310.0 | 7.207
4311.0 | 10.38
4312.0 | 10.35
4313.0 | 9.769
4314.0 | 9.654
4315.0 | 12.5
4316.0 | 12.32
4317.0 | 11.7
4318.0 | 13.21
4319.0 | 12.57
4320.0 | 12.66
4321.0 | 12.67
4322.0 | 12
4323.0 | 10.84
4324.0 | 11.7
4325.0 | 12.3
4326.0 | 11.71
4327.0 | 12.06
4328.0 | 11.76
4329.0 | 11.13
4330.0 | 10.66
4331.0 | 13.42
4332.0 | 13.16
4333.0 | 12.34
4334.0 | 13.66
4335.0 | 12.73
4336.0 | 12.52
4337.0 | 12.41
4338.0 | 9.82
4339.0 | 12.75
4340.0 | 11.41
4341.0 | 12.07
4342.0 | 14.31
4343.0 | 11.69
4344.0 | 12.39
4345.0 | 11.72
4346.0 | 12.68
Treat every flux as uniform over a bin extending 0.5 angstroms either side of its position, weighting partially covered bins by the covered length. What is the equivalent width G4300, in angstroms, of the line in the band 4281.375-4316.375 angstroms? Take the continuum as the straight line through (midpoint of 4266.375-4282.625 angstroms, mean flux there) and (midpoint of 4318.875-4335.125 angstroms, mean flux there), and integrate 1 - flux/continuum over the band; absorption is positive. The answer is 5.7 angstroms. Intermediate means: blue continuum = 10.8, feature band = 9.55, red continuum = 12.2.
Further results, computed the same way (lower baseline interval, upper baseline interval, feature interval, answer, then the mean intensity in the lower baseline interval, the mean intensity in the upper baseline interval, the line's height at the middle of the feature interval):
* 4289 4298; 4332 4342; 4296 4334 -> 2.13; 9.82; 12.3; 11.1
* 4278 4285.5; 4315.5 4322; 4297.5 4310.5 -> 4.32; 11.4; 12.5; 12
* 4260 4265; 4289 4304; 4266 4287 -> -0.69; 11.6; 9.25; 10.6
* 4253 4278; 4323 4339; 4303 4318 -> 2.95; 10.8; 12.1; 11.7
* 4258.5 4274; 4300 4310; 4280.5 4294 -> -1.91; 10.9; 7.75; 9.17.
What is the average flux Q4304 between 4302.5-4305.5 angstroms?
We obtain 7.86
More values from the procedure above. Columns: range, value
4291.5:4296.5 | 9.75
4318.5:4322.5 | 12.5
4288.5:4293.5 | 9.54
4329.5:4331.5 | 12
